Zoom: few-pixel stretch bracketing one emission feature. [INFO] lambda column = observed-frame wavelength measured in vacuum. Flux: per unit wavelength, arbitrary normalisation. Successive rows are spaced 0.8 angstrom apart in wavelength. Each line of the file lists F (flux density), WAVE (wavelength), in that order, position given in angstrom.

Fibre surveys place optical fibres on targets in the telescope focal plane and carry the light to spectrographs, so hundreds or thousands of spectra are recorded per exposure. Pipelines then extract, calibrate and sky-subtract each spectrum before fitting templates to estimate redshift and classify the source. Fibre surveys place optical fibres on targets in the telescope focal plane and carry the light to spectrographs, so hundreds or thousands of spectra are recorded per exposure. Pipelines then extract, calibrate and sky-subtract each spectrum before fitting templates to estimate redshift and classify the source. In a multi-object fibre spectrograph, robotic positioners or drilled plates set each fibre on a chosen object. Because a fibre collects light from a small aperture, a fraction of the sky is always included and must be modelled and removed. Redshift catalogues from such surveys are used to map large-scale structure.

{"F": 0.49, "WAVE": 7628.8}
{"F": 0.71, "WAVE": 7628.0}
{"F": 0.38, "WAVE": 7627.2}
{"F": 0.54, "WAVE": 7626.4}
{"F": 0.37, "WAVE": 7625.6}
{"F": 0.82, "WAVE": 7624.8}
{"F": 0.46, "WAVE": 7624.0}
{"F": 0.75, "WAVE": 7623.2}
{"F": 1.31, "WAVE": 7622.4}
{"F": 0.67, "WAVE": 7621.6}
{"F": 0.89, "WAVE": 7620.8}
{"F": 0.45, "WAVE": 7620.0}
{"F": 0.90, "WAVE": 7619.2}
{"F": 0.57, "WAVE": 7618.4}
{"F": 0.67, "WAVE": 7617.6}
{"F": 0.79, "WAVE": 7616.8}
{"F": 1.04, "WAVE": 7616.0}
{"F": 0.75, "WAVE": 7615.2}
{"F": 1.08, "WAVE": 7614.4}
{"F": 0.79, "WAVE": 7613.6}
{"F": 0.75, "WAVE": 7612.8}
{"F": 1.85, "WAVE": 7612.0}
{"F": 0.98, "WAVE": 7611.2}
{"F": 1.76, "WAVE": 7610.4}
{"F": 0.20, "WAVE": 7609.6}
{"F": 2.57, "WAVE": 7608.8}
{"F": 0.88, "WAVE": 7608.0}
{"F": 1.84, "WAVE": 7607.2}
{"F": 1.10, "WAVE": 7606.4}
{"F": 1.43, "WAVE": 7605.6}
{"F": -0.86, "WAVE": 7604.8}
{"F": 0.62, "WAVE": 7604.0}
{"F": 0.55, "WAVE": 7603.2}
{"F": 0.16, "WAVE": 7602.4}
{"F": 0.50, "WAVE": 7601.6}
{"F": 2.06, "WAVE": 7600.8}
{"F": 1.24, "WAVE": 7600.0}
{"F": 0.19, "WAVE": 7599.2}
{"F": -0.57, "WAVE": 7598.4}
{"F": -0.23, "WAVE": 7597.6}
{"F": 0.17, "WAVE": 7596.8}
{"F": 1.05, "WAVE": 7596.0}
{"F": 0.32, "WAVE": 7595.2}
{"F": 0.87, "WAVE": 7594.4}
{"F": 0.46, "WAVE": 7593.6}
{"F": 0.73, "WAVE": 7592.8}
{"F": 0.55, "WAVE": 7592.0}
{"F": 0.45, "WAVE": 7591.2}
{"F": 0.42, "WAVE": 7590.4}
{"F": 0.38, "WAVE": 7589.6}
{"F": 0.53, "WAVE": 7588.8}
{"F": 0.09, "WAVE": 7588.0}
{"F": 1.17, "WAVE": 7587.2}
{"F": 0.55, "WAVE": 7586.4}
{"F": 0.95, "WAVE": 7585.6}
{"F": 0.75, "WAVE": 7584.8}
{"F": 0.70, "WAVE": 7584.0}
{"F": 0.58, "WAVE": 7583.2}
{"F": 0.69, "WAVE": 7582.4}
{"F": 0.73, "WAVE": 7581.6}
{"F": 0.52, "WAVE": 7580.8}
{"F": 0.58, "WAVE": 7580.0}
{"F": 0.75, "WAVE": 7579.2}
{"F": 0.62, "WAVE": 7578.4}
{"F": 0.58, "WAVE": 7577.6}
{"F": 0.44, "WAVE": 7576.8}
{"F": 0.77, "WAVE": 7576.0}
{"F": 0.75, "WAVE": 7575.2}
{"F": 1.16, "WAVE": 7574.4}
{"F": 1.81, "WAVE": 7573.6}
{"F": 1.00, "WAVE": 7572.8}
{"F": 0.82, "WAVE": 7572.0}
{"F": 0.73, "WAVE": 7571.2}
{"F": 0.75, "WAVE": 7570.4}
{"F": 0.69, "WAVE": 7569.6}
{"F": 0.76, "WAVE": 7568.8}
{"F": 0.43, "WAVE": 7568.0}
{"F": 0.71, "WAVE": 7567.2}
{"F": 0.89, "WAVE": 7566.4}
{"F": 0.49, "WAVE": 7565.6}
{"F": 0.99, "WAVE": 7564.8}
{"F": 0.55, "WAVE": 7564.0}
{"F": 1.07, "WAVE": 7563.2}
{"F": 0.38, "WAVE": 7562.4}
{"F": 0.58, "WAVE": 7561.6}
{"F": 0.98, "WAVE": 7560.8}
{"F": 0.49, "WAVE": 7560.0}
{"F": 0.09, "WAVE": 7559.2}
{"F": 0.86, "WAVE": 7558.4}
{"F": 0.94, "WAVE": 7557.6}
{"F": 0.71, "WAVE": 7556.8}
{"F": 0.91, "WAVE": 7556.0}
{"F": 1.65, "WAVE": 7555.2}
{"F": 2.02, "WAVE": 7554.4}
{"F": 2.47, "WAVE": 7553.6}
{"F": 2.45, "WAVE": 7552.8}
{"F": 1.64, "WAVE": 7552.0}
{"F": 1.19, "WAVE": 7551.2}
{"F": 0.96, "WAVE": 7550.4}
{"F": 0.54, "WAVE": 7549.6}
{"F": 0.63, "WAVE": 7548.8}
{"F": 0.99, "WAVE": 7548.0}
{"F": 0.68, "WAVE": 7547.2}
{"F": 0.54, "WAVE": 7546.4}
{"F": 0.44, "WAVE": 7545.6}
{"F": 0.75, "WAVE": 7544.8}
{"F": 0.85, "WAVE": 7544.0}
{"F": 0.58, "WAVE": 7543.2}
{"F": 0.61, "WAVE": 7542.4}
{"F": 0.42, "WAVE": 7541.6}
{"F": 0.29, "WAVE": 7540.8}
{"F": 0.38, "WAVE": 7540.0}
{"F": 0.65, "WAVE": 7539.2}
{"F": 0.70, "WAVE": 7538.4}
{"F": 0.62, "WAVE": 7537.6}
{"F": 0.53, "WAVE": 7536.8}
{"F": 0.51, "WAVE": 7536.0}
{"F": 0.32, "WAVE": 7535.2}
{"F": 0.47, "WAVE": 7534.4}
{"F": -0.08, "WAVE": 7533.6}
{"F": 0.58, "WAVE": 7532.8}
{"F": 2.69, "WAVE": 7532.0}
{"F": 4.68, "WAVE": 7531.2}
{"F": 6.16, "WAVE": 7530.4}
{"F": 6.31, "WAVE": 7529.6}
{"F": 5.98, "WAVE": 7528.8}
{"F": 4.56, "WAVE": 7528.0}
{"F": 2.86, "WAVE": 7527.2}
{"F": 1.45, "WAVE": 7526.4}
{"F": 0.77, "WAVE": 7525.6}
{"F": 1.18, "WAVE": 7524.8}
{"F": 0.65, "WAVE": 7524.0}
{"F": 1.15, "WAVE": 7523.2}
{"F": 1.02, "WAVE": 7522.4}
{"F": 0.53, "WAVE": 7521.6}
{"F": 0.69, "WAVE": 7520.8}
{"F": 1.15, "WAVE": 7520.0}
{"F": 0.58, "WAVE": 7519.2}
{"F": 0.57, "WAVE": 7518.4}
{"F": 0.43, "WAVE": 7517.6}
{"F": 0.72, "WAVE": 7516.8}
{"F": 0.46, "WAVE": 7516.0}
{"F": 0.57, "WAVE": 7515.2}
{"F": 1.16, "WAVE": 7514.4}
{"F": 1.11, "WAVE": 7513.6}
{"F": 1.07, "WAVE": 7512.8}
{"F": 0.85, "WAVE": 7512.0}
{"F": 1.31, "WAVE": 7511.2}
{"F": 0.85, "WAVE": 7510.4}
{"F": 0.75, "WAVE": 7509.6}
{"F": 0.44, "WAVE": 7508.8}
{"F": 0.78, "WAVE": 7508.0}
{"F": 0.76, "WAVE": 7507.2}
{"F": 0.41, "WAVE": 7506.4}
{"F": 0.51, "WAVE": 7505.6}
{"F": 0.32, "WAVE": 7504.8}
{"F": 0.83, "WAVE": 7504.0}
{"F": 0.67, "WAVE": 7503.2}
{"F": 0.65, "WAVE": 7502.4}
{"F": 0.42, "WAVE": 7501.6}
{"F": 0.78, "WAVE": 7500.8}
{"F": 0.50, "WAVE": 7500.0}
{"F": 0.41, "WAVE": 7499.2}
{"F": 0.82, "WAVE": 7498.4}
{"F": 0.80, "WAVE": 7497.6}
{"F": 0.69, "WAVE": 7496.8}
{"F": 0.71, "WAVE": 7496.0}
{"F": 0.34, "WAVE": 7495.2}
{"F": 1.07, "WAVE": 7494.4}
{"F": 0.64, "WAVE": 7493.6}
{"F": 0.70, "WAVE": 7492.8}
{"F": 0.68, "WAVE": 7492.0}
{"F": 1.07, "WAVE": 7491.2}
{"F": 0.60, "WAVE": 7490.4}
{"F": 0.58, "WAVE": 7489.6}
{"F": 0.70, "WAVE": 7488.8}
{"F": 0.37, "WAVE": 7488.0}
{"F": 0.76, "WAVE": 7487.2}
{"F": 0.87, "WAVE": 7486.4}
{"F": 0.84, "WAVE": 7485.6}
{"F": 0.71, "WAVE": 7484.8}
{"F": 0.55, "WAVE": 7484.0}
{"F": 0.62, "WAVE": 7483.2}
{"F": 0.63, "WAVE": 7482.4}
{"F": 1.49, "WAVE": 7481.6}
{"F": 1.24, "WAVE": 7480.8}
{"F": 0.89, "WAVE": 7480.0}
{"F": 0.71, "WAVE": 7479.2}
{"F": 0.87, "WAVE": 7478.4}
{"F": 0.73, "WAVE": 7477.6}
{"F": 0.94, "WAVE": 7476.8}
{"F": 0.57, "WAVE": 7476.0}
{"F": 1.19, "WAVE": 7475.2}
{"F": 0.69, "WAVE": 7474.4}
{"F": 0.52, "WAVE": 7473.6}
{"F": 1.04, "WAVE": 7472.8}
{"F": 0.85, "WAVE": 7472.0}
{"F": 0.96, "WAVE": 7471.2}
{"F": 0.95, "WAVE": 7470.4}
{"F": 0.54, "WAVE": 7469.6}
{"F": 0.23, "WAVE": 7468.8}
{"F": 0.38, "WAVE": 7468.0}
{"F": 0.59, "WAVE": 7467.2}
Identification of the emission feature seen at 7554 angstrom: [N II] 6583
